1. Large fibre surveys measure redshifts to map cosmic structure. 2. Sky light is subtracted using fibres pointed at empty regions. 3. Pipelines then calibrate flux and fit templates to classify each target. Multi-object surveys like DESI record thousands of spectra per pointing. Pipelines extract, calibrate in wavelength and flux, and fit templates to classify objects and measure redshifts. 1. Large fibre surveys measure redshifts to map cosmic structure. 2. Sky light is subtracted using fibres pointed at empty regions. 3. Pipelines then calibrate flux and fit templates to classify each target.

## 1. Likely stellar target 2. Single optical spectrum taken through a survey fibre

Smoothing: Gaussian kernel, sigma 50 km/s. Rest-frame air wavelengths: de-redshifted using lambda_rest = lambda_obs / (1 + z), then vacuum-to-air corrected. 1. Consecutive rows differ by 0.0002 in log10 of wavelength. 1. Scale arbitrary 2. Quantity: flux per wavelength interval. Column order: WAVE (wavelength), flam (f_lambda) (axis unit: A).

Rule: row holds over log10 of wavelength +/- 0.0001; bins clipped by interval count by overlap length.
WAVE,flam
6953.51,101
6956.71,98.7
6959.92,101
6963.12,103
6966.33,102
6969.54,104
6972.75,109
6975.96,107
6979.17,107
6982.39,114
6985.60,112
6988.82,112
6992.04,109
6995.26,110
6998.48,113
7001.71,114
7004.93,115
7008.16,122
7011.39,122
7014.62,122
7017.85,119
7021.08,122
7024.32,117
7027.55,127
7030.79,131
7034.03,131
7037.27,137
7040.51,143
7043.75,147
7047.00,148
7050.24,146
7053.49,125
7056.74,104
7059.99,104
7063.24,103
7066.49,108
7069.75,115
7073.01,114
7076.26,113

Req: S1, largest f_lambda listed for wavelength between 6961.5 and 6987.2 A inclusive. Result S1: 114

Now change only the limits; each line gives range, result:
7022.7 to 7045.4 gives 147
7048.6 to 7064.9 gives 146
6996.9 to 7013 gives 122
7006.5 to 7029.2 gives 127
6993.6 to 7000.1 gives 113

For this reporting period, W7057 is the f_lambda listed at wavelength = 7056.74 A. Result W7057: 104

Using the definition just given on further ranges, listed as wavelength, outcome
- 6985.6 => 112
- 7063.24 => 103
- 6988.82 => 112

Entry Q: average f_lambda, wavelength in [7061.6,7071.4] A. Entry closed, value 109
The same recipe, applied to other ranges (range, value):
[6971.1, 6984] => 109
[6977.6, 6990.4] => 111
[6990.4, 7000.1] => 111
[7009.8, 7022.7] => 121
